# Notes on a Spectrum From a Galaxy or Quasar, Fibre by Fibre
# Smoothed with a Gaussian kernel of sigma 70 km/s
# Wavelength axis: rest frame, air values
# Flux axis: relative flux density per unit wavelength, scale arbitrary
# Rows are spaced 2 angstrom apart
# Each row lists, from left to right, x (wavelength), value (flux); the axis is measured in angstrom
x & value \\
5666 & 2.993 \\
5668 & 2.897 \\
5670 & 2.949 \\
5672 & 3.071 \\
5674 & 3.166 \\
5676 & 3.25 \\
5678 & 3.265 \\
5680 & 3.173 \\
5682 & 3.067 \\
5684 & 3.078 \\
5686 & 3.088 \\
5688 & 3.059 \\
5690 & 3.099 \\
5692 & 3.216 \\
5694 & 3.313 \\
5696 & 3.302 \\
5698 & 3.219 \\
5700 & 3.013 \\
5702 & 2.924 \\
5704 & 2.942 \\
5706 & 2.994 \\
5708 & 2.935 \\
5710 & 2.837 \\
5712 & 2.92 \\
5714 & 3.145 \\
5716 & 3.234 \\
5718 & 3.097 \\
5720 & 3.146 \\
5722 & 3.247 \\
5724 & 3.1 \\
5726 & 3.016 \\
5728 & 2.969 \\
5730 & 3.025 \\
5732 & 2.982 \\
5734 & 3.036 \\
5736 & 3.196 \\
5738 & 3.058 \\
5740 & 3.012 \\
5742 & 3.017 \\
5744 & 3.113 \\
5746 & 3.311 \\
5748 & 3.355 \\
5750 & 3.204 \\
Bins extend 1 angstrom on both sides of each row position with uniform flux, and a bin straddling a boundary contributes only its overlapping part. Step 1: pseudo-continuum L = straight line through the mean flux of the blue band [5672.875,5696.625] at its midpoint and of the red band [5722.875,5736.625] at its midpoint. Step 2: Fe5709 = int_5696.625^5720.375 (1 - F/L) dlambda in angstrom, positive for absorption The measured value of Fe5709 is 0.5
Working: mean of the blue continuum 3.17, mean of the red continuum 3.04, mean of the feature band 3.04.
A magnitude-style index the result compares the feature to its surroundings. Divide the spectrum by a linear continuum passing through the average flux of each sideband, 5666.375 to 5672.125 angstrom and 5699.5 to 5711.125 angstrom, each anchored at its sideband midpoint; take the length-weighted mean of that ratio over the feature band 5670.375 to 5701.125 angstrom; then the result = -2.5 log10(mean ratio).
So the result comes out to -0.07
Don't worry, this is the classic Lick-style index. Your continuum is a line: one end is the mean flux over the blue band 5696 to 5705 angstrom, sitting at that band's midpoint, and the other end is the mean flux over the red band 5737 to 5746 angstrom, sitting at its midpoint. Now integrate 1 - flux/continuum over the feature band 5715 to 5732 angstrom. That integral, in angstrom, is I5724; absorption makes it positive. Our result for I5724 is -0.2 angstrom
